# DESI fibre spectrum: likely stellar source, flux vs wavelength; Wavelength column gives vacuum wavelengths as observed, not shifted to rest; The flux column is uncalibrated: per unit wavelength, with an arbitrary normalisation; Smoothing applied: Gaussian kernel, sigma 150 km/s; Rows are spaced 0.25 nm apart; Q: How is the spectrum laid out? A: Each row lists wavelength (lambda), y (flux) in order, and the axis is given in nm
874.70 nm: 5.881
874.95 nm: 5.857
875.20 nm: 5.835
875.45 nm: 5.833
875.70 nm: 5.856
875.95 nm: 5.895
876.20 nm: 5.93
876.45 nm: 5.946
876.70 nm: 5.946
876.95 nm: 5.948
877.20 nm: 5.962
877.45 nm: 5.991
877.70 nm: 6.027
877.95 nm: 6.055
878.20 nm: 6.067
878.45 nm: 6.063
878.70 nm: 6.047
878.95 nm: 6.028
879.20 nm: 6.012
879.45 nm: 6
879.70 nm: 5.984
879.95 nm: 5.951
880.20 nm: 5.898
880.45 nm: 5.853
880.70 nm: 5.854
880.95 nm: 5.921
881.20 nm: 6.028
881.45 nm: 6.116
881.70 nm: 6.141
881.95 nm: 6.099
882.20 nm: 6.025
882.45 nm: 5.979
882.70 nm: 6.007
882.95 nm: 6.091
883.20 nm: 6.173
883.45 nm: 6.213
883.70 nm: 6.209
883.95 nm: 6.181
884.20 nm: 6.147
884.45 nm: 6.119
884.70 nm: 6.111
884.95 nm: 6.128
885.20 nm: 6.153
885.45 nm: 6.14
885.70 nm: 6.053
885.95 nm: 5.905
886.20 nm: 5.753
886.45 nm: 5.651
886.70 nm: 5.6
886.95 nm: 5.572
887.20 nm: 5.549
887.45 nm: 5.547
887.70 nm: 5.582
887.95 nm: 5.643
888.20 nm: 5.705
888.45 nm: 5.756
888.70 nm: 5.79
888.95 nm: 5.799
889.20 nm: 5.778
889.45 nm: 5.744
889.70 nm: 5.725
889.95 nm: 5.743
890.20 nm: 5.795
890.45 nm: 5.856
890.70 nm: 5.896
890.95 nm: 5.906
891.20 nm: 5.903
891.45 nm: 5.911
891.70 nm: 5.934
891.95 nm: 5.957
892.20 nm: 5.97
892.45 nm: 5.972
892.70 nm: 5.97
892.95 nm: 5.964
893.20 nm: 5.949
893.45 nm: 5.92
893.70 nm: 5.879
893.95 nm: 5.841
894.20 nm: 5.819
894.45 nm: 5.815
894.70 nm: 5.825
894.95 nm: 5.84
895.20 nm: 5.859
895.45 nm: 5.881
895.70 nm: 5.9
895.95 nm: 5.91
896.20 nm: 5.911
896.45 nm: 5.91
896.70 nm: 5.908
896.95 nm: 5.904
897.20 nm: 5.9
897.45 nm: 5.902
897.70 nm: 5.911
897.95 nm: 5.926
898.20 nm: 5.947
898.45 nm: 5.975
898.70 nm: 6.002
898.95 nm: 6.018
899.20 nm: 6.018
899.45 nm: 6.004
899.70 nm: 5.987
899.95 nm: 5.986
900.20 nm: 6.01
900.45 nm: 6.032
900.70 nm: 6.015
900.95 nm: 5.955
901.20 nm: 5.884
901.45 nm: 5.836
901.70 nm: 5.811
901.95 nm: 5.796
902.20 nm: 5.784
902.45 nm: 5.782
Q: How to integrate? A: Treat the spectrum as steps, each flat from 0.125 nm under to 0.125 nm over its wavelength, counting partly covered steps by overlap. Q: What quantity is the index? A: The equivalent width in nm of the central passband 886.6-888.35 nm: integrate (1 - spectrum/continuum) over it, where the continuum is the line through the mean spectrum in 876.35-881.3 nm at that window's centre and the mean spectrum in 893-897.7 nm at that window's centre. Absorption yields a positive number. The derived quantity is 0.10 nm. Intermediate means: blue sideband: 5.98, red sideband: 5.88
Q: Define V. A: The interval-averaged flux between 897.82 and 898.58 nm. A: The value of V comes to 5.95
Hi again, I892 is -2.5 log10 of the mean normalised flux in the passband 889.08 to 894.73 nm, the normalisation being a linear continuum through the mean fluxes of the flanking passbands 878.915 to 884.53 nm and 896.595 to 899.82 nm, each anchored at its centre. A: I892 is 0.02 mag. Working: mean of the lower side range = 6.04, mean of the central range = 5.87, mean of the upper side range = 5.95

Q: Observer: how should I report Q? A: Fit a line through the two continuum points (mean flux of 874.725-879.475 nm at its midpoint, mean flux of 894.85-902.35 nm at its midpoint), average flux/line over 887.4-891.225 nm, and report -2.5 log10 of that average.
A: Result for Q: 0.03 mag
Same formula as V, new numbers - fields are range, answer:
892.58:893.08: 5.97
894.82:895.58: 5.86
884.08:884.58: 6.13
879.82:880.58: 5.9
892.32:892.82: 5.97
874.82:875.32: 5.85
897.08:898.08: 5.91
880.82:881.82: 6.05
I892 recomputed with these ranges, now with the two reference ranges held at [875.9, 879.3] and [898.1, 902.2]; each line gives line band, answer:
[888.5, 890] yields 0.04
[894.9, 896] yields 0.01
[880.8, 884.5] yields -0.02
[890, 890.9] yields 0.02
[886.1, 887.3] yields 0.07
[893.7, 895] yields 0.02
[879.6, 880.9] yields 0.02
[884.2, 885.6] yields -0.03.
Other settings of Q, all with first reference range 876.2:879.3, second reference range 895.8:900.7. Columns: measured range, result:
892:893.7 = 0.003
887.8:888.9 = 0.047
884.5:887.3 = 0.019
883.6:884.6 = -0.031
